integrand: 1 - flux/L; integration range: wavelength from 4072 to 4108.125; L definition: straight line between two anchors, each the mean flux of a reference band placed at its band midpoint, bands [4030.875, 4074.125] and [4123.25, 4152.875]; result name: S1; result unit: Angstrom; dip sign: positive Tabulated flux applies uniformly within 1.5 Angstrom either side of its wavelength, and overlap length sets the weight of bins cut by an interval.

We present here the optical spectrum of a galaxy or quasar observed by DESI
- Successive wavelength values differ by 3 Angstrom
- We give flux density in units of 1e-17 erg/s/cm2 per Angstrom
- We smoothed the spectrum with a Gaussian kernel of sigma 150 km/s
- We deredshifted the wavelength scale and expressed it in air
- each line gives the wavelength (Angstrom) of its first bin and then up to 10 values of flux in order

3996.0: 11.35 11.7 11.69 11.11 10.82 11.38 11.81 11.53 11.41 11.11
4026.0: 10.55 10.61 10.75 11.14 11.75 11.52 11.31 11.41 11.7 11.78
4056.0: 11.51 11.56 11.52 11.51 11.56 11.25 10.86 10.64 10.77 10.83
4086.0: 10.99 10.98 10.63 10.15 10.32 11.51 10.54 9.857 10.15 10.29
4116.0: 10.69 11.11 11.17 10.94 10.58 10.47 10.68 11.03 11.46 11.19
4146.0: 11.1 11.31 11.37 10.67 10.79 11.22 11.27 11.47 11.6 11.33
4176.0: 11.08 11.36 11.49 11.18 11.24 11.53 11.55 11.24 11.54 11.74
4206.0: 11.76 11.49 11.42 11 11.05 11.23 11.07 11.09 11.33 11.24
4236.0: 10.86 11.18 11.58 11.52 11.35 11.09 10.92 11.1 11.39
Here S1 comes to 1.8 Angstrom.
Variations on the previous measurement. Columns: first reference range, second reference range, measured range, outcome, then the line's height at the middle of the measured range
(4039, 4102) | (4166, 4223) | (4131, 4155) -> 0.4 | 11.3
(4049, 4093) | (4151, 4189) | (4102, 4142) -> 1.8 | 11.2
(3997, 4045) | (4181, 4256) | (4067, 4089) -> 0.6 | 11.3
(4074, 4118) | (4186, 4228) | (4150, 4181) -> -0.4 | 11.1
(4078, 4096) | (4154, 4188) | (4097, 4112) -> 0.5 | 10.8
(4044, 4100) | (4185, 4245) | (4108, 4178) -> 1.4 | 11.2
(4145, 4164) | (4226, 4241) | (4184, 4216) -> -0.9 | 11.1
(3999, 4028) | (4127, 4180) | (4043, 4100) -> 0.5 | 11.2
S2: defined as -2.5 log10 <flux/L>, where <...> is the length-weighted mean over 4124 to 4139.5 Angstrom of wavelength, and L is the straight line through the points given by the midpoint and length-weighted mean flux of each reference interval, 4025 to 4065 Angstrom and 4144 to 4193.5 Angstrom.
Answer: 0.05 mag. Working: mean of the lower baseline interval 11.3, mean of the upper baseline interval 11.3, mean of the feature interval 10.8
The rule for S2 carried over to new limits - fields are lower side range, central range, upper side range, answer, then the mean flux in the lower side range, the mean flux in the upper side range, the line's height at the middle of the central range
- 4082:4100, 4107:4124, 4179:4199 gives 0.023 mag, 10.7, 11.4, 10.8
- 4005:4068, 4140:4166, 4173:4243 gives 0.017 mag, 11.3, 11.3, 11.3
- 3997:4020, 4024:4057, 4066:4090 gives -0.004 mag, 11.4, 11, 11.2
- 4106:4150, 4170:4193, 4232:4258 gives -0.034 mag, 10.8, 11.2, 11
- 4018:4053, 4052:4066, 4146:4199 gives -0.031 mag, 11.2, 11.3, 11.2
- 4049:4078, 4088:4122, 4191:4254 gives 0.078 mag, 11.4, 11.3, 11.4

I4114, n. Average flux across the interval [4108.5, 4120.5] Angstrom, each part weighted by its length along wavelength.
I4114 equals 10.6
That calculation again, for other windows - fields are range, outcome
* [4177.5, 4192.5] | 11.4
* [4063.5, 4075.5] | 11.3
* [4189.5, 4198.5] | 11.4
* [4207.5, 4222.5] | 11.2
